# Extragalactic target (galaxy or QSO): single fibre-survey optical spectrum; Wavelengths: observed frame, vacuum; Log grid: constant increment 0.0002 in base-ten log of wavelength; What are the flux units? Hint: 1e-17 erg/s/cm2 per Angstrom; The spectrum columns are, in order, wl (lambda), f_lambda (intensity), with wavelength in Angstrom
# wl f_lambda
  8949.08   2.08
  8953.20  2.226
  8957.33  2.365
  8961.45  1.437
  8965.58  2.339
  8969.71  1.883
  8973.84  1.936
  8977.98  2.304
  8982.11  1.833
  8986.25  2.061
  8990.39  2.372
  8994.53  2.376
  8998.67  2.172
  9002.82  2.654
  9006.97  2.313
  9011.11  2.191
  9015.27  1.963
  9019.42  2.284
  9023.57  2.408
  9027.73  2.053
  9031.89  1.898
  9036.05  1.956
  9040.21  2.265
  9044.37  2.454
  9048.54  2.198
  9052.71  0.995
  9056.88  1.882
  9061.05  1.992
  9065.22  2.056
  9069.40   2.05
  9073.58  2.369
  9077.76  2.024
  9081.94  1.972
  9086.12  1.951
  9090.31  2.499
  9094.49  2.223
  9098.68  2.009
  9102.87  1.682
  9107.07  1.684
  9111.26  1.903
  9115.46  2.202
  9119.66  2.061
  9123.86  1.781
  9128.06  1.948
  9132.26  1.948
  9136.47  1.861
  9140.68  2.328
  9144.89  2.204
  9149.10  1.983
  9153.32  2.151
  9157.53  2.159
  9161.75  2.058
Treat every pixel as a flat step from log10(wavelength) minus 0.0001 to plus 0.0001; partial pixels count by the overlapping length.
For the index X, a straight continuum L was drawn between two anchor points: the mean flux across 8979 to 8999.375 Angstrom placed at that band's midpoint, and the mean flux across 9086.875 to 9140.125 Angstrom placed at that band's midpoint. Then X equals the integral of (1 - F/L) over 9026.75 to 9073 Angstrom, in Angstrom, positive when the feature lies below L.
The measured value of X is 2.0 Angstrom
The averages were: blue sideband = 2.17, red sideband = 1.99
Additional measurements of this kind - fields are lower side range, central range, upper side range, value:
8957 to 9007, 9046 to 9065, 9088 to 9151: 2.4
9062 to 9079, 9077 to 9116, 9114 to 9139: 0.8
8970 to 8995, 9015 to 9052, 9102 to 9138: -1.7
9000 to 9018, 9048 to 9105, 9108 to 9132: 2.6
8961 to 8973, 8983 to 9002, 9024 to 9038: -2.6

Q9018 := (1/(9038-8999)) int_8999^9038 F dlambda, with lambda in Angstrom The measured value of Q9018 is 2.19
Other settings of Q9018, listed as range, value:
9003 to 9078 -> 2.09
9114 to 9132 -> 1.99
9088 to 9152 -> 2.02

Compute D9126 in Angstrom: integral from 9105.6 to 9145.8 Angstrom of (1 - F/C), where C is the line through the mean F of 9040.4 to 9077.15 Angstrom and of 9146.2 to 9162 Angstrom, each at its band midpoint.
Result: 1.6 Angstrom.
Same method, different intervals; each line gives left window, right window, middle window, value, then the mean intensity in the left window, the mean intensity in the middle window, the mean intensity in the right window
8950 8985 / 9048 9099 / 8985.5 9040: -4.93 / 2.04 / 2.21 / 2.01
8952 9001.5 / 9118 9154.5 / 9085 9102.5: -0.72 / 2.11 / 2.13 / 2.03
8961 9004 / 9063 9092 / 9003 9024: -1.19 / 2.14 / 2.26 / 2.13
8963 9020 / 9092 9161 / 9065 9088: 0.03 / 2.18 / 2.07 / 2.01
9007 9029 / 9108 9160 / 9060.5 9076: 0.00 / 2.2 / 2.13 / 2.04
